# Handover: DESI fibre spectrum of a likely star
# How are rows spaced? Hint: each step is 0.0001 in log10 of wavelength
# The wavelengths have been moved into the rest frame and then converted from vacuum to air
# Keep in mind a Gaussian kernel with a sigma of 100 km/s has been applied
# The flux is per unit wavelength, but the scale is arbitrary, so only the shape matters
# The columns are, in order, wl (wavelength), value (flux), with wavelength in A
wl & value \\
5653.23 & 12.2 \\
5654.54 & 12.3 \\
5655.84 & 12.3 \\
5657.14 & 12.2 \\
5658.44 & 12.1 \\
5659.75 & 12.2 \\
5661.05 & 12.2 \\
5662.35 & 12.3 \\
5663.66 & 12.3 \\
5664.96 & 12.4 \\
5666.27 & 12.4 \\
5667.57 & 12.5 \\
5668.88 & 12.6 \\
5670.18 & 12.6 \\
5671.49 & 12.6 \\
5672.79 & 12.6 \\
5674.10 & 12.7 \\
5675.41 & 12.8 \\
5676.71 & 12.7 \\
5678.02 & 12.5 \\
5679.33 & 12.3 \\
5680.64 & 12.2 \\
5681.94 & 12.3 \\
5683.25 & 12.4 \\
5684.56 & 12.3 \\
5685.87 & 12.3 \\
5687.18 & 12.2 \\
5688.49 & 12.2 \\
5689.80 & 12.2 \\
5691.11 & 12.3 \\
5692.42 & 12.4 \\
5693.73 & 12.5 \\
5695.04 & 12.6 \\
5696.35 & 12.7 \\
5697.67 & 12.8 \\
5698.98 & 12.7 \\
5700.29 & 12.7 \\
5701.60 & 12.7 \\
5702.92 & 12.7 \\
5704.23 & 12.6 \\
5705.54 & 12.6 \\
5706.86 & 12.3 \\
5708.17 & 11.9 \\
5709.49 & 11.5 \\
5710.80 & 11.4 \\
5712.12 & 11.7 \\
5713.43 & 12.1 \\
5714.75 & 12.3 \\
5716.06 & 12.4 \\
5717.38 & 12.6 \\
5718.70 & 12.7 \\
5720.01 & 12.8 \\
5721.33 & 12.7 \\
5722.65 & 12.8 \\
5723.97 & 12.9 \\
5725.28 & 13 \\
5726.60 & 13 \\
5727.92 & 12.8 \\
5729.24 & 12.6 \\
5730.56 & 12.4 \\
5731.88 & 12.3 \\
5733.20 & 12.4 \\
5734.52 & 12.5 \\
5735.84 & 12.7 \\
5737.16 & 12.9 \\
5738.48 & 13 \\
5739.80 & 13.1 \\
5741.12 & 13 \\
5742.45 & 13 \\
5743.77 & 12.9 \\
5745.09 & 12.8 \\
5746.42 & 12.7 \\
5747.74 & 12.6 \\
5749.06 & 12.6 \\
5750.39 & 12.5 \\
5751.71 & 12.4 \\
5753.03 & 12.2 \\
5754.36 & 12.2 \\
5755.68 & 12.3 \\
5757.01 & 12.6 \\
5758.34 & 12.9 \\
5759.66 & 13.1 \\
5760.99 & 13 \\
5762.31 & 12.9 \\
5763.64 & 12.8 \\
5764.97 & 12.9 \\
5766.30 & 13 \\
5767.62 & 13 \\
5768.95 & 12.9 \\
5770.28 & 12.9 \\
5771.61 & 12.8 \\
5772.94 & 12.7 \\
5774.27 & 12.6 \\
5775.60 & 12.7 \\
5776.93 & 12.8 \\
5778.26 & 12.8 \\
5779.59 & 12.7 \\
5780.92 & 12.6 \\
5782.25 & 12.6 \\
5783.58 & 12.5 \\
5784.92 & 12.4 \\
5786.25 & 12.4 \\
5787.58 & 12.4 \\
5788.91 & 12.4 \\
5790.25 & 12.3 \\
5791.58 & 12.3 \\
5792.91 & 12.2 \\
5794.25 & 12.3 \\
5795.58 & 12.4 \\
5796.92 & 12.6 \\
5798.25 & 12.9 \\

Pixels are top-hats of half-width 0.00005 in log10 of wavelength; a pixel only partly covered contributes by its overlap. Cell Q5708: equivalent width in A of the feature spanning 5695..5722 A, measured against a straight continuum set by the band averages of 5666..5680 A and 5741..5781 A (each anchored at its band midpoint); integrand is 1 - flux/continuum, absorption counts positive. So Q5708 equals 0.5 A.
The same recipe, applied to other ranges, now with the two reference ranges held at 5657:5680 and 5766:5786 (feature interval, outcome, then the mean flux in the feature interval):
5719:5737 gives -0.1 A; 12.7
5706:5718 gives 0.5 A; 12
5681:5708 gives 0.1 A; 12.5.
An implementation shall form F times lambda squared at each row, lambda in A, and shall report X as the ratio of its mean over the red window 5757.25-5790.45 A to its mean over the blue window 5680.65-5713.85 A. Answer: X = 1.06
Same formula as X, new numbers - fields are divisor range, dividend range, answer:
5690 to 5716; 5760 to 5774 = 1.07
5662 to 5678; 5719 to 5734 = 1.03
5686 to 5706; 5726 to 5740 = 1.03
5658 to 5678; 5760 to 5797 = 1.05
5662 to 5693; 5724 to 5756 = 1.04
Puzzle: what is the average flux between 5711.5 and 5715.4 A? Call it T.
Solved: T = 12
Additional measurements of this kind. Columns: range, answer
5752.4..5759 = 12.4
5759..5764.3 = 13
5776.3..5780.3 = 12.8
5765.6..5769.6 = 13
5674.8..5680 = 12.6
